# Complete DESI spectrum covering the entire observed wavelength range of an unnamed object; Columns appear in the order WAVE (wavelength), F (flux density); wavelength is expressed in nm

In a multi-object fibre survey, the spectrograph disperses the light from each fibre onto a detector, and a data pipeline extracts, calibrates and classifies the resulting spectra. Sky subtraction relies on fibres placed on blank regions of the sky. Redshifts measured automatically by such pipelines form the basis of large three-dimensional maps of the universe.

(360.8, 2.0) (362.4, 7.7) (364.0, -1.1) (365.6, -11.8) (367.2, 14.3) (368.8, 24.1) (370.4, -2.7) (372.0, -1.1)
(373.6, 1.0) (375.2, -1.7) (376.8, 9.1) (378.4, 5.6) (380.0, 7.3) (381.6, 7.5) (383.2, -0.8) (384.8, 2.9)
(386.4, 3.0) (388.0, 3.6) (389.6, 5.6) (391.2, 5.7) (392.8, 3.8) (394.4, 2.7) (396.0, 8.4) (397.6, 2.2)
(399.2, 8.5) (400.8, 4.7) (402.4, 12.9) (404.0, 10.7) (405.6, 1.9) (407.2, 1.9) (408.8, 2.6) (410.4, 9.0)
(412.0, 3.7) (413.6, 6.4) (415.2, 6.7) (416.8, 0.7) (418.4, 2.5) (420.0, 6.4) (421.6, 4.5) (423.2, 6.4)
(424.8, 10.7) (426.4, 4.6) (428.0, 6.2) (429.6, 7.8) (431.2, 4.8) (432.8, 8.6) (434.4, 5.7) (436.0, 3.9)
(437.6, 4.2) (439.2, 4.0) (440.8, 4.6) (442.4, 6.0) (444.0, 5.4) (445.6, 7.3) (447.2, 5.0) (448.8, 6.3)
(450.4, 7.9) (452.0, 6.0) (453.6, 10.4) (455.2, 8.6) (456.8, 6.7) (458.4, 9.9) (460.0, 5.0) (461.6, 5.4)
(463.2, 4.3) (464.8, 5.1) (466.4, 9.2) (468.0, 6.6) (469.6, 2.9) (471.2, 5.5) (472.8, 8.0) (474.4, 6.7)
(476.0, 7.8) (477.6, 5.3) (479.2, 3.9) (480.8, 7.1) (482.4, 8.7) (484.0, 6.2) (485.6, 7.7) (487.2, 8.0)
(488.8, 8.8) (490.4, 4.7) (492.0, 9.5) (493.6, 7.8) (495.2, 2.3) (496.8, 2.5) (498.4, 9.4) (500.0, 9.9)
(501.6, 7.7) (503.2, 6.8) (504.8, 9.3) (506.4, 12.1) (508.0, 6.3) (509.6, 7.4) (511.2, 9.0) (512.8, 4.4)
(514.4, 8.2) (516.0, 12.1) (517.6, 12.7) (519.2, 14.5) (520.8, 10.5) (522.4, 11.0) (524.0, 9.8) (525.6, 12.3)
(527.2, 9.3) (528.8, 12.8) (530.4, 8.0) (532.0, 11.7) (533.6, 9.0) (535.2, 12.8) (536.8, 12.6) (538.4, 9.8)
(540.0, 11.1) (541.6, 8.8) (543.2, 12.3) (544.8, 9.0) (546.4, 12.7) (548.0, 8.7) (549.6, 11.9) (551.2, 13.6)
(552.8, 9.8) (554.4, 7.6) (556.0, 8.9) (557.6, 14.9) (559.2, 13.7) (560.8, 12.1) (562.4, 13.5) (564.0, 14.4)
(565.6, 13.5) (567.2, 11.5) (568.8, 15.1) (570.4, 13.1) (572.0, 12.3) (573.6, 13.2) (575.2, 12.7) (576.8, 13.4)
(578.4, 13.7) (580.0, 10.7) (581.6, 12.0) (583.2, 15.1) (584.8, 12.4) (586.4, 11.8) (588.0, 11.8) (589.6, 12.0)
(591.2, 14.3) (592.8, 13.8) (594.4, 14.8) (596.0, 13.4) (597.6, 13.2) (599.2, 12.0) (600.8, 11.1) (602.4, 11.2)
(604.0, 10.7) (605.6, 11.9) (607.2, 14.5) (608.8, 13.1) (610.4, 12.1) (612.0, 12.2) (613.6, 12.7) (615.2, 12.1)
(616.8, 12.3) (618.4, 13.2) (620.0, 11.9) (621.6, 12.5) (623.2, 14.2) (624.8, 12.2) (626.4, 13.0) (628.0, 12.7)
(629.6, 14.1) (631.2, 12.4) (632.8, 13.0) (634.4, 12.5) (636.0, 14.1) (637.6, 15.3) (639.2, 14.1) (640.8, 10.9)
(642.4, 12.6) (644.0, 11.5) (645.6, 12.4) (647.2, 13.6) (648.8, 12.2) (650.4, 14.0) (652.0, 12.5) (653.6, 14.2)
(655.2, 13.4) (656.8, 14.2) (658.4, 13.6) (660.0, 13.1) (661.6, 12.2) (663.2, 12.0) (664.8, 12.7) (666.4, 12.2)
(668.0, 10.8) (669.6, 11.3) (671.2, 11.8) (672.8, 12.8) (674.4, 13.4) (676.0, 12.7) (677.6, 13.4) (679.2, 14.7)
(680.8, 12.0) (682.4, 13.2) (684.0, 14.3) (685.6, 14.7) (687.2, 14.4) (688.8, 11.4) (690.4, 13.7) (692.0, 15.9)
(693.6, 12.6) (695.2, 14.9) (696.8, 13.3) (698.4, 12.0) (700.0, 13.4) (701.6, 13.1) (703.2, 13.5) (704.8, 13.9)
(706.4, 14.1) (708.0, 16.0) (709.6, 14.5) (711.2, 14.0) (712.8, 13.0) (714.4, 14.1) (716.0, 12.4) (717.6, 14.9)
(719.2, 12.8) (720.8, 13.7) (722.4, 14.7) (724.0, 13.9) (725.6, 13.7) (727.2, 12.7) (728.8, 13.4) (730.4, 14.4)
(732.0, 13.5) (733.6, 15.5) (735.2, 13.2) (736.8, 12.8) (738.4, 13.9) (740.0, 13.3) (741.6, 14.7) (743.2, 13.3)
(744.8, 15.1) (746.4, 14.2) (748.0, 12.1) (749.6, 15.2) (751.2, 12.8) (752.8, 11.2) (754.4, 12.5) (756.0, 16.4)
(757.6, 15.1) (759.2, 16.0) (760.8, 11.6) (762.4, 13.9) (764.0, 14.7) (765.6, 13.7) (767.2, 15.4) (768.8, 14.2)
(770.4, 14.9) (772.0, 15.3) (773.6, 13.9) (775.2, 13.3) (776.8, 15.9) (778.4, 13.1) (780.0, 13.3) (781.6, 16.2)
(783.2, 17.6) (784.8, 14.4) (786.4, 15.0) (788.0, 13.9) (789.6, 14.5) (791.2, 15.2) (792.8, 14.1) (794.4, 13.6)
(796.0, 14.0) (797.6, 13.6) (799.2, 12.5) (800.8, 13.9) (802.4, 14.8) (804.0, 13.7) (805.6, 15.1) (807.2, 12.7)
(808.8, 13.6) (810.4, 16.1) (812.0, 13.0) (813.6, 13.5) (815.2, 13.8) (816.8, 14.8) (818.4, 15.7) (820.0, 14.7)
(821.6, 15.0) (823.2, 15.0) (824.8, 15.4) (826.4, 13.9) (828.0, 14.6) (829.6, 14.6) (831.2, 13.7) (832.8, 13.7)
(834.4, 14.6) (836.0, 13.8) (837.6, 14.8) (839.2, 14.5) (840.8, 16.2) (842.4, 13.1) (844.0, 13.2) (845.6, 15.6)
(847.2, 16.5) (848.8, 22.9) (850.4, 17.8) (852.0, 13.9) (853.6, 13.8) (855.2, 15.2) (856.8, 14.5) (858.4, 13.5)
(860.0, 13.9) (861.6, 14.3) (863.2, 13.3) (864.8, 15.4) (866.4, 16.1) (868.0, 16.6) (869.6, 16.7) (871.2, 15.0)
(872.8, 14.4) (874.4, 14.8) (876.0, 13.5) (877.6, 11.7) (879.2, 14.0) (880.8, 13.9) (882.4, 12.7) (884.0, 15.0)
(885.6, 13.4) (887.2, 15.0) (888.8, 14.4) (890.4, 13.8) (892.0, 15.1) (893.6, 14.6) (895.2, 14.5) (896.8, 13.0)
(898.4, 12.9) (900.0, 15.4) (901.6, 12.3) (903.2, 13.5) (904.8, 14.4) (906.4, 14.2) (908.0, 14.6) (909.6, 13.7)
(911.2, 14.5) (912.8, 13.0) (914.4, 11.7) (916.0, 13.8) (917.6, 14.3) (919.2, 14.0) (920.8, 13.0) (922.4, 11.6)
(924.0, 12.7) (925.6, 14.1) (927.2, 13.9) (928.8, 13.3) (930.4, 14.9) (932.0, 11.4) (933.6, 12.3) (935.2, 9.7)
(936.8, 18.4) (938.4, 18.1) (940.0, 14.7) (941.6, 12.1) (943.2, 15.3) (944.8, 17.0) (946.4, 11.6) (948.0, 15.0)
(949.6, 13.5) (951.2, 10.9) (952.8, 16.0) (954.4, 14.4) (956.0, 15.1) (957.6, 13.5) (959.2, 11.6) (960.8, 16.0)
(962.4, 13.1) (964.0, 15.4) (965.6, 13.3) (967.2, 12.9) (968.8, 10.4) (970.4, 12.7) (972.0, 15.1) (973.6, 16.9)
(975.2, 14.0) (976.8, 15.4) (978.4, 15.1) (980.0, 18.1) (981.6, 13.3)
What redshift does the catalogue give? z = 0.292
